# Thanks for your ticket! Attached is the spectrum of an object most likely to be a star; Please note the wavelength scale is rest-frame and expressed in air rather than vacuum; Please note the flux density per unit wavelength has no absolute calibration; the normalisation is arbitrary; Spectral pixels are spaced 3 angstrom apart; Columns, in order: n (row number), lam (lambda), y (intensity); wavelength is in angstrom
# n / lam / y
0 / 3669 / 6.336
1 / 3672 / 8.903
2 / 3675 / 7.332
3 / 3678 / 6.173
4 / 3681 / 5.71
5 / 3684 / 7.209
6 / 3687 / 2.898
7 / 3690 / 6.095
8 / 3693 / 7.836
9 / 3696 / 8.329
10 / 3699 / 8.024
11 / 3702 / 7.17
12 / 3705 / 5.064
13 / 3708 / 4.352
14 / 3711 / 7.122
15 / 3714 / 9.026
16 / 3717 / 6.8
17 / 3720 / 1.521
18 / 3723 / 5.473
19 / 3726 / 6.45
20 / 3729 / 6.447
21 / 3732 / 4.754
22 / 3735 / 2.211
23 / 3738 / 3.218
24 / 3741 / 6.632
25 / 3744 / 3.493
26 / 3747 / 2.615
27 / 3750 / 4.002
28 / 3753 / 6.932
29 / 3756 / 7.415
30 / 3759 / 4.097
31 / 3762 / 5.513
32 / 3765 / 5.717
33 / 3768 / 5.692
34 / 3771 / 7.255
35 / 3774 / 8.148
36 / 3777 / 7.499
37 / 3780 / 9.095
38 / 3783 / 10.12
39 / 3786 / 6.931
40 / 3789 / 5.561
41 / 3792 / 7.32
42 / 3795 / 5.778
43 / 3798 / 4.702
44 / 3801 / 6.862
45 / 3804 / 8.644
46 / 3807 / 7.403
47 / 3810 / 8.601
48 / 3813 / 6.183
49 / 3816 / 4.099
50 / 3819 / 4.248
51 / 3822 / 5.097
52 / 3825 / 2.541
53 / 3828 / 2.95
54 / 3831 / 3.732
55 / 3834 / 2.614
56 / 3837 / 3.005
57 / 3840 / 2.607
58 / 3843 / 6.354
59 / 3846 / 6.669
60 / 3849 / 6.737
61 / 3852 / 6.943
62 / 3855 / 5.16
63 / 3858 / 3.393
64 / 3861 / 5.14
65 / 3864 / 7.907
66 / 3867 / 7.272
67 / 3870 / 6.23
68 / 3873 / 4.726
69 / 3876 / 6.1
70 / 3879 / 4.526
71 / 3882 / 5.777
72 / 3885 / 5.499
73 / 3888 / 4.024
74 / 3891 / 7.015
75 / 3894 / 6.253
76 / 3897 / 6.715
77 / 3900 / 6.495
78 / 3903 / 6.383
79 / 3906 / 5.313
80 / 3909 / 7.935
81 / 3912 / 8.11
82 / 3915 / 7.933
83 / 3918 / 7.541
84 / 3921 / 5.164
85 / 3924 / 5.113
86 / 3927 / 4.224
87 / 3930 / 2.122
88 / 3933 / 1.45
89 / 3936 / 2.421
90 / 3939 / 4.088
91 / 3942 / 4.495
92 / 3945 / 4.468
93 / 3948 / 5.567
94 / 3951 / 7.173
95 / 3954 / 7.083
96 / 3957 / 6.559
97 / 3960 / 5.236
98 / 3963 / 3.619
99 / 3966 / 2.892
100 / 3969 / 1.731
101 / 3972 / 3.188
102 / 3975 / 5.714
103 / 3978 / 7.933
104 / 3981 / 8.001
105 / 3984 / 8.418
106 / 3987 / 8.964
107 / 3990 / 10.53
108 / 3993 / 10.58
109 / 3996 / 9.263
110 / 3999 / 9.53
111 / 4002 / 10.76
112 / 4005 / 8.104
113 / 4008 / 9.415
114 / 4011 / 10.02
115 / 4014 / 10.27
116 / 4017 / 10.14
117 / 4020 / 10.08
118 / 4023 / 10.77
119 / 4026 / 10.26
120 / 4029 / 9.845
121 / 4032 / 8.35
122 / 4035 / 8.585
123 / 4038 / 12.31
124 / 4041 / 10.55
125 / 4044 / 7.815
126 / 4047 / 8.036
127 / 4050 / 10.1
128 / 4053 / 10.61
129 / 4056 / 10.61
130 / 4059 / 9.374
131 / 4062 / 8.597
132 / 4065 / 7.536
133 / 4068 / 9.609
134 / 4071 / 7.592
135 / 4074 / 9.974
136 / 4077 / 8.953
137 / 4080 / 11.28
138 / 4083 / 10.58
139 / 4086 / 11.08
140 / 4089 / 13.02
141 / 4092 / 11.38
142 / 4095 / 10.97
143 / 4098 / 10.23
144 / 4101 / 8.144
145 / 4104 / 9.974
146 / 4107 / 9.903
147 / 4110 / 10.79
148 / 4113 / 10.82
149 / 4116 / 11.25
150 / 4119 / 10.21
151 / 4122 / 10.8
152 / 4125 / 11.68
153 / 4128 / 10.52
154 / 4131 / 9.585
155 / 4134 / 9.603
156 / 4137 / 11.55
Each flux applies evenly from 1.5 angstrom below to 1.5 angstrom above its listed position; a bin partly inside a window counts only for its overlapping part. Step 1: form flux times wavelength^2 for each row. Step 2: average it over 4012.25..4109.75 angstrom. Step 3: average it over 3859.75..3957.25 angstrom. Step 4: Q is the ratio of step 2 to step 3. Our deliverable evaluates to 1.89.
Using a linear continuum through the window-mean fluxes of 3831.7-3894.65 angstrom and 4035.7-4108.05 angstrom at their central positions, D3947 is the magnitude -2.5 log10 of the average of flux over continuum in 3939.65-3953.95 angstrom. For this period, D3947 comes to 0.29 mag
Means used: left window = 5.39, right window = 9.91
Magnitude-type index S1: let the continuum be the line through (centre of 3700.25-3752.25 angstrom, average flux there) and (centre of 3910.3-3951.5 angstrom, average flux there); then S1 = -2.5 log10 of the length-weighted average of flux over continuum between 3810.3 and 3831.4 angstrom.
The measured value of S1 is 0.15 mag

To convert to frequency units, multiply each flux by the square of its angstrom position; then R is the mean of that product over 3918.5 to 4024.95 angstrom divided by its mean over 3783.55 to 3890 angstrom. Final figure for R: 1.3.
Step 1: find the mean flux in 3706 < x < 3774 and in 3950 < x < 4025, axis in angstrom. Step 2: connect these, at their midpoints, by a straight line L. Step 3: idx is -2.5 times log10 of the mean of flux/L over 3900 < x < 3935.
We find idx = 0.268 mag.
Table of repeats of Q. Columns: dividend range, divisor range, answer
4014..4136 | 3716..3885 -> 2.07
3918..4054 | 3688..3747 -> 1.50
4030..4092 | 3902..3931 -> 1.74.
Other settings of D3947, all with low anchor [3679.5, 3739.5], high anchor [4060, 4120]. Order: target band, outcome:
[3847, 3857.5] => 0.22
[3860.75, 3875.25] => 0.19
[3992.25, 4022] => -0.08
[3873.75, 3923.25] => 0.26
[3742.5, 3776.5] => 0.14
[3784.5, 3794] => 0.02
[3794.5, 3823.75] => 0.13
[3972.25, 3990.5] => 0.14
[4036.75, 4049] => -0.01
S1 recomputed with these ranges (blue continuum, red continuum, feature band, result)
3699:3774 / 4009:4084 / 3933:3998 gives 0.394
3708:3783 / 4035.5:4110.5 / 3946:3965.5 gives 0.428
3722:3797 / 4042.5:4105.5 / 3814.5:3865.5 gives 0.434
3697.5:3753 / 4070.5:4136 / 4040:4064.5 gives 0.043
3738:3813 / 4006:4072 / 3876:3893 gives 0.378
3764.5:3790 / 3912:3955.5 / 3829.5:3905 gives 0.095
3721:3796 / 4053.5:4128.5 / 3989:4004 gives -0.123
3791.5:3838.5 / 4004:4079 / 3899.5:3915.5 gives -0.006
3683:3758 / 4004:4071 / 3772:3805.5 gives -0.138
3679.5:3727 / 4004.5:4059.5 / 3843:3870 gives 0.264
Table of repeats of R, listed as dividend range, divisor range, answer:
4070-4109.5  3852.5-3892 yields 2.04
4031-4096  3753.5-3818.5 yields 1.68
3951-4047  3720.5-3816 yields 1.53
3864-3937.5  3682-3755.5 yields 1.11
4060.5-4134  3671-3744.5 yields 2.10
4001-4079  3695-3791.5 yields 1.85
